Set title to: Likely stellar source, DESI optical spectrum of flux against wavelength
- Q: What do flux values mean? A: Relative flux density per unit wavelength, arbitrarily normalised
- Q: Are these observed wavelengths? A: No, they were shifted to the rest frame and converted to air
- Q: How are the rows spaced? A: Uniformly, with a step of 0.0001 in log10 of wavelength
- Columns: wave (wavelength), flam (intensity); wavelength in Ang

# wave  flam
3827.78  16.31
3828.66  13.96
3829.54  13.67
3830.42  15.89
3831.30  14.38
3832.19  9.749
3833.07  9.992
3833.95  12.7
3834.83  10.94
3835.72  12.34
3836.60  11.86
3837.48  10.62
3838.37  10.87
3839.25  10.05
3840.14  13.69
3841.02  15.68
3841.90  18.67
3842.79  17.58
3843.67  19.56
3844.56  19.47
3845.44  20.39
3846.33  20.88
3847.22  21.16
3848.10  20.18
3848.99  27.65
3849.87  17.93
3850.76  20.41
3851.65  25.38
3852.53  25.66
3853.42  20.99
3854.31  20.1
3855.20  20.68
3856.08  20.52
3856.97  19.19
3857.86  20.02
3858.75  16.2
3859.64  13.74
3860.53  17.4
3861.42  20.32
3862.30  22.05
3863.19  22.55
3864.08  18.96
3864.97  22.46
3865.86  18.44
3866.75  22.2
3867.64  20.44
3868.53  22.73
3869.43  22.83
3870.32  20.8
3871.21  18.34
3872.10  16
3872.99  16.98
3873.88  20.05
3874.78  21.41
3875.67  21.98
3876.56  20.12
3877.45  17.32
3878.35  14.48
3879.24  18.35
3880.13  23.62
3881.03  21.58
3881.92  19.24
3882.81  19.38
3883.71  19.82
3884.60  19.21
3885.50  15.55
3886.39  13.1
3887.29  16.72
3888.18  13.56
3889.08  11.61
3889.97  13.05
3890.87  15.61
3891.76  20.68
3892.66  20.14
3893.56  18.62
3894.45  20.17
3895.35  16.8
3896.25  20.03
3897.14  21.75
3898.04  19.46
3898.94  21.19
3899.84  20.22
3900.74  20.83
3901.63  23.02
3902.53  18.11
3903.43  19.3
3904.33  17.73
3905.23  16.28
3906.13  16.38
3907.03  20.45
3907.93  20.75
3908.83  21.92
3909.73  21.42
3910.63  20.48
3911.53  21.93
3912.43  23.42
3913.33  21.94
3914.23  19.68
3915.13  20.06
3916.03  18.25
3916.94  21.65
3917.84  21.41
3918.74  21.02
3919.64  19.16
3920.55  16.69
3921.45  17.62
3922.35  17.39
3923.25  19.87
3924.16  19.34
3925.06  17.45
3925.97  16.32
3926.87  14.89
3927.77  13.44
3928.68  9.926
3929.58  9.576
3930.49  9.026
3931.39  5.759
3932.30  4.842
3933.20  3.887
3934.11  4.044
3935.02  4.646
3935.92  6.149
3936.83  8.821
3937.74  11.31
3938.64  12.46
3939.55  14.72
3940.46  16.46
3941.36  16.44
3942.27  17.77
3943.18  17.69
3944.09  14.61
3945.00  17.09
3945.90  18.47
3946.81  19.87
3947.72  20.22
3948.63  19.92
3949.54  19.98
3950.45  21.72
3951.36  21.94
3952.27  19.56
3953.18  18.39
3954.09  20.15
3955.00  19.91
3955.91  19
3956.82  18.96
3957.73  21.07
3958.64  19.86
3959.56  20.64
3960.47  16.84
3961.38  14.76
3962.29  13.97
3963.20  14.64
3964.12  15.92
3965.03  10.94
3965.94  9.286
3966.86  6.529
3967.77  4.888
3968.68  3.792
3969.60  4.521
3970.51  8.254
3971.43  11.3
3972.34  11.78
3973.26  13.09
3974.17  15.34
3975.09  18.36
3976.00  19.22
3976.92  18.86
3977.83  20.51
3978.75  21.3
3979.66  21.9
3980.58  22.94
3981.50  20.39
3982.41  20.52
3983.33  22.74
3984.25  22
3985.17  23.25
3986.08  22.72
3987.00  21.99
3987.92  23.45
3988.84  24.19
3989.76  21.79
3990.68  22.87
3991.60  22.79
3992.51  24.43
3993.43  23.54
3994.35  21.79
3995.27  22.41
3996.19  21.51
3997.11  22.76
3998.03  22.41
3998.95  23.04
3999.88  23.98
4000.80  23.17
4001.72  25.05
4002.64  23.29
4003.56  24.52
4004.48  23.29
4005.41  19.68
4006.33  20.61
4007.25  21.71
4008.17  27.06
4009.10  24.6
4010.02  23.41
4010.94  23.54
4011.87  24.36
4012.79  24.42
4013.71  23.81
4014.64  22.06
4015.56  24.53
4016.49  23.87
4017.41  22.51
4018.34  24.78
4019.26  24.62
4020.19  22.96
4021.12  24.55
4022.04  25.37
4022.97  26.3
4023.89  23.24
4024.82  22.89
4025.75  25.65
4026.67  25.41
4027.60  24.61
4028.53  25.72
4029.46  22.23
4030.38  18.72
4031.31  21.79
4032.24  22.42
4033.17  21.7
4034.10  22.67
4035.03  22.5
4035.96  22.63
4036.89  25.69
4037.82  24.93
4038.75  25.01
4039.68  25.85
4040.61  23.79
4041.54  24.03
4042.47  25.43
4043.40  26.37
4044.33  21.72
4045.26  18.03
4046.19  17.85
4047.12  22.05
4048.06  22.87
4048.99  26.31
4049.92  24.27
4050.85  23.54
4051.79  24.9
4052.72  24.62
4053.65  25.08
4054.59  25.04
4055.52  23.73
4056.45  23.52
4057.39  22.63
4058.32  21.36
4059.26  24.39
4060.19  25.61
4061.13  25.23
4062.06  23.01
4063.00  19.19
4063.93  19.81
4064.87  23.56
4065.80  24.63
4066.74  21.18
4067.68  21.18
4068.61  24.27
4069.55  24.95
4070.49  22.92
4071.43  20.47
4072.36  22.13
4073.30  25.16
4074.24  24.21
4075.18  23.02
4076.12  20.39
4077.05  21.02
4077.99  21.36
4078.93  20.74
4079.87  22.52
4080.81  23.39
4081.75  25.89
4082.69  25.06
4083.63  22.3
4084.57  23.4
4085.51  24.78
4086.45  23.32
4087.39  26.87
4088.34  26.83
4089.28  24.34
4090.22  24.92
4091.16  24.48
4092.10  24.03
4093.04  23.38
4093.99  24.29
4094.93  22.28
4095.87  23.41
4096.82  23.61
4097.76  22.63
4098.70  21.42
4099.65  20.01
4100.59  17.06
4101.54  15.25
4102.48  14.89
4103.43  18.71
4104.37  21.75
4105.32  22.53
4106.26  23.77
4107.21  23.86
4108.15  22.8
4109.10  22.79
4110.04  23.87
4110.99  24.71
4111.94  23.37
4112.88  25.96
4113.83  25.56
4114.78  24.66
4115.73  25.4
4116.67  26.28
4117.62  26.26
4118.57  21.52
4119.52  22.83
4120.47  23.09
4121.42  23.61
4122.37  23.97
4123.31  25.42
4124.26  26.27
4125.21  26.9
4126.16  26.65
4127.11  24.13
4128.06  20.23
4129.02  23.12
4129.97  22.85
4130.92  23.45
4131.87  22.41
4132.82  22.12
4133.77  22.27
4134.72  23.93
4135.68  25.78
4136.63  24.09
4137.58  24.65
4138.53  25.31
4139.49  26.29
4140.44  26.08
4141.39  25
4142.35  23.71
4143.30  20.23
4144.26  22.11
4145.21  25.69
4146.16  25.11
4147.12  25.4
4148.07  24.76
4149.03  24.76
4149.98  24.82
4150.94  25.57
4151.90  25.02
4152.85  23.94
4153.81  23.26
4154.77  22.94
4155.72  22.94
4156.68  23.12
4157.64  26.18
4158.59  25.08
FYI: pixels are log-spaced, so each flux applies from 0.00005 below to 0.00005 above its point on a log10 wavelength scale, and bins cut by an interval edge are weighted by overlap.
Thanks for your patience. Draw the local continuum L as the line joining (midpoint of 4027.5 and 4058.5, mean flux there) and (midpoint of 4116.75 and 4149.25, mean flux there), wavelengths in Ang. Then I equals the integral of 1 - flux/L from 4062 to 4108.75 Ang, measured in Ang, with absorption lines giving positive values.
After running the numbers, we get 2.33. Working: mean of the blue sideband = 23.3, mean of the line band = 22.5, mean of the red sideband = 24.1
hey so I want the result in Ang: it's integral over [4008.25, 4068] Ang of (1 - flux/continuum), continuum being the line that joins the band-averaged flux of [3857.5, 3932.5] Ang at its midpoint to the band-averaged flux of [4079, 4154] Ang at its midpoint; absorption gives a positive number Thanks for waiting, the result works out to -4.8 Ang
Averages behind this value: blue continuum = 18.4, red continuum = 23.6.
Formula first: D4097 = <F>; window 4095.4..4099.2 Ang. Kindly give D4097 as 22.7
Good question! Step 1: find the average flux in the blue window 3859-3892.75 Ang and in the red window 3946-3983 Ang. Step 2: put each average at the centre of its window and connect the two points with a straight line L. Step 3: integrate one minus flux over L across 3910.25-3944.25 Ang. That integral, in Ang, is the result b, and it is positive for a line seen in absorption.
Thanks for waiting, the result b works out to 4.9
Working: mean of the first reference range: 18.7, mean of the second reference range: 16.6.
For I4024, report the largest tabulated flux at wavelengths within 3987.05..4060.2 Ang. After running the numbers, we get 27.06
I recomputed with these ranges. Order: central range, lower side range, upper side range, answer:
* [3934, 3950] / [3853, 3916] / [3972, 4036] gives 4.7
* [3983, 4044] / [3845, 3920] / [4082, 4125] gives -4.6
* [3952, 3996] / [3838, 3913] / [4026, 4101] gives 7.2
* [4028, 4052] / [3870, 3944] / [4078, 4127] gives -2.0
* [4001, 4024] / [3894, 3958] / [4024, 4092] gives -2.7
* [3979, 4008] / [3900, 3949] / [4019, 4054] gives -2.5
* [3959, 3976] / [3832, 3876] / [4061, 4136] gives 7.0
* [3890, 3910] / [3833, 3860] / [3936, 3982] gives -3.0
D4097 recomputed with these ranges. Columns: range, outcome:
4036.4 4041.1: 25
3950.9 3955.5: 20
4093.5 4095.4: 23.2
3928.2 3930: 9.8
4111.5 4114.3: 25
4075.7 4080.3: 21.2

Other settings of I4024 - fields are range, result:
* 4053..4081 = 25.61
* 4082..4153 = 26.9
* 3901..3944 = 23.42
